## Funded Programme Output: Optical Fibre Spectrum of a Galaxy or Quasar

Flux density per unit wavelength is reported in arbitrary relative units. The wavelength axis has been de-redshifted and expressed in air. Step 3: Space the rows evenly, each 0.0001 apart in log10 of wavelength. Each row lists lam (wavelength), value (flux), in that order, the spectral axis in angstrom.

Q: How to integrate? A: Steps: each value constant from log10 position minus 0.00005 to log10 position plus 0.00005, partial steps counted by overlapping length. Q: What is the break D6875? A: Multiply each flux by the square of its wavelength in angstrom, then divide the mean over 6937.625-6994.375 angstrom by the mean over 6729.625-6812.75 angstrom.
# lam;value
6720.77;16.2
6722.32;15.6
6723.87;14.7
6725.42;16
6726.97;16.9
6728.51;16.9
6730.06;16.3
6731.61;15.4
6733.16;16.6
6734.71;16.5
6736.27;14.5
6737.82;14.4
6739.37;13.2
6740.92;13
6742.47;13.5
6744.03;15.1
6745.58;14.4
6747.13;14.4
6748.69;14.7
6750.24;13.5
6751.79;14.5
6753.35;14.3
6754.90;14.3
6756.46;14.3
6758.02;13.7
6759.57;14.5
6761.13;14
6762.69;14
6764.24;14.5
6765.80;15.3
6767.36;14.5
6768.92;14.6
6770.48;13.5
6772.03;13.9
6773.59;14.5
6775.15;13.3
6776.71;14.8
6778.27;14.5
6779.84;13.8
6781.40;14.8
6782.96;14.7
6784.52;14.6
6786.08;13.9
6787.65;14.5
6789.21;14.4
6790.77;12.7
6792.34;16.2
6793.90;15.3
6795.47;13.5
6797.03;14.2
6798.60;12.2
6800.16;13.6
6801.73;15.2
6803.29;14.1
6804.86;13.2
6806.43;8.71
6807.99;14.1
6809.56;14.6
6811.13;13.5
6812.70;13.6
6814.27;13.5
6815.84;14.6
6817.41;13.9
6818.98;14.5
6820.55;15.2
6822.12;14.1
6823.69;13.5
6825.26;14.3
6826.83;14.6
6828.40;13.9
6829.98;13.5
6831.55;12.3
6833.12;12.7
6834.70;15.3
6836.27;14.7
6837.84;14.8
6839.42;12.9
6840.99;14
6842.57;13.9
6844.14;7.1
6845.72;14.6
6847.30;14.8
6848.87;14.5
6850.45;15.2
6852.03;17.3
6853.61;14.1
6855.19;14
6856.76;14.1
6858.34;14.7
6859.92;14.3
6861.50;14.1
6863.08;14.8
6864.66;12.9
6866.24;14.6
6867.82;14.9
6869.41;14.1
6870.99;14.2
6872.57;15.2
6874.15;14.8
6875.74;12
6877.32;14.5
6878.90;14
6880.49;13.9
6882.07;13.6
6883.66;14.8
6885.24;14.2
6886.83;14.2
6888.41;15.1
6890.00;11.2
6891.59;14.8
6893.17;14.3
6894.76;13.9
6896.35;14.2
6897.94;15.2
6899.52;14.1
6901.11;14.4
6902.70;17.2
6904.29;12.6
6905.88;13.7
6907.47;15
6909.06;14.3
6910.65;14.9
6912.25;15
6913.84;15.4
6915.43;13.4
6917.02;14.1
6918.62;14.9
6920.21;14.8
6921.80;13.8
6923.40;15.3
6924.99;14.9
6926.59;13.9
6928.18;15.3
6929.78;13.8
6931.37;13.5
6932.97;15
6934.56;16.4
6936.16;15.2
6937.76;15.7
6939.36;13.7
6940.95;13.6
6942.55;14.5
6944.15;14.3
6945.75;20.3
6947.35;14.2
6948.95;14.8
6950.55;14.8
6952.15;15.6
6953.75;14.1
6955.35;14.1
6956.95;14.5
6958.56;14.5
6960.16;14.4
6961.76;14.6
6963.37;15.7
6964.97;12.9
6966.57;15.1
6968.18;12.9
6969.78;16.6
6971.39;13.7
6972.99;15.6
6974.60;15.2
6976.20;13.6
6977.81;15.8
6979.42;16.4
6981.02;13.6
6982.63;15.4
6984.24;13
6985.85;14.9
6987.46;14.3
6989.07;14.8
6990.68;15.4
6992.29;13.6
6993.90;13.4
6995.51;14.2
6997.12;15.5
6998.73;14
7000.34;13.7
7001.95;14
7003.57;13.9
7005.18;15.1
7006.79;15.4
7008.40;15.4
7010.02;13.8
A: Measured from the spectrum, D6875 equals 1.10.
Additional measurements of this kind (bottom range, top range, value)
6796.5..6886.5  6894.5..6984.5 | 1.09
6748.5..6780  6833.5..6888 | 1.02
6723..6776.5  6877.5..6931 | 1.03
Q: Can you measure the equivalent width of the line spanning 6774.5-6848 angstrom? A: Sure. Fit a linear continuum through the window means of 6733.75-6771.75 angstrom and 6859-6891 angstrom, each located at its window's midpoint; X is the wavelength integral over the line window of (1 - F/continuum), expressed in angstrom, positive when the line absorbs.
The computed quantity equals 1.8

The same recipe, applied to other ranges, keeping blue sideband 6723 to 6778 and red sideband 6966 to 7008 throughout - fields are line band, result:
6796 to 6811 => 1.3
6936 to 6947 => -0.5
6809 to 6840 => 1.3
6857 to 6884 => 0.8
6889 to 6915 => 0.4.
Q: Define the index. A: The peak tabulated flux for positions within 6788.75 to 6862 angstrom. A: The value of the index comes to 17.3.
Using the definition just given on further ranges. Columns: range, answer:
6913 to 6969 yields 20.3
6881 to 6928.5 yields 17.2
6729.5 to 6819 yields 16.6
